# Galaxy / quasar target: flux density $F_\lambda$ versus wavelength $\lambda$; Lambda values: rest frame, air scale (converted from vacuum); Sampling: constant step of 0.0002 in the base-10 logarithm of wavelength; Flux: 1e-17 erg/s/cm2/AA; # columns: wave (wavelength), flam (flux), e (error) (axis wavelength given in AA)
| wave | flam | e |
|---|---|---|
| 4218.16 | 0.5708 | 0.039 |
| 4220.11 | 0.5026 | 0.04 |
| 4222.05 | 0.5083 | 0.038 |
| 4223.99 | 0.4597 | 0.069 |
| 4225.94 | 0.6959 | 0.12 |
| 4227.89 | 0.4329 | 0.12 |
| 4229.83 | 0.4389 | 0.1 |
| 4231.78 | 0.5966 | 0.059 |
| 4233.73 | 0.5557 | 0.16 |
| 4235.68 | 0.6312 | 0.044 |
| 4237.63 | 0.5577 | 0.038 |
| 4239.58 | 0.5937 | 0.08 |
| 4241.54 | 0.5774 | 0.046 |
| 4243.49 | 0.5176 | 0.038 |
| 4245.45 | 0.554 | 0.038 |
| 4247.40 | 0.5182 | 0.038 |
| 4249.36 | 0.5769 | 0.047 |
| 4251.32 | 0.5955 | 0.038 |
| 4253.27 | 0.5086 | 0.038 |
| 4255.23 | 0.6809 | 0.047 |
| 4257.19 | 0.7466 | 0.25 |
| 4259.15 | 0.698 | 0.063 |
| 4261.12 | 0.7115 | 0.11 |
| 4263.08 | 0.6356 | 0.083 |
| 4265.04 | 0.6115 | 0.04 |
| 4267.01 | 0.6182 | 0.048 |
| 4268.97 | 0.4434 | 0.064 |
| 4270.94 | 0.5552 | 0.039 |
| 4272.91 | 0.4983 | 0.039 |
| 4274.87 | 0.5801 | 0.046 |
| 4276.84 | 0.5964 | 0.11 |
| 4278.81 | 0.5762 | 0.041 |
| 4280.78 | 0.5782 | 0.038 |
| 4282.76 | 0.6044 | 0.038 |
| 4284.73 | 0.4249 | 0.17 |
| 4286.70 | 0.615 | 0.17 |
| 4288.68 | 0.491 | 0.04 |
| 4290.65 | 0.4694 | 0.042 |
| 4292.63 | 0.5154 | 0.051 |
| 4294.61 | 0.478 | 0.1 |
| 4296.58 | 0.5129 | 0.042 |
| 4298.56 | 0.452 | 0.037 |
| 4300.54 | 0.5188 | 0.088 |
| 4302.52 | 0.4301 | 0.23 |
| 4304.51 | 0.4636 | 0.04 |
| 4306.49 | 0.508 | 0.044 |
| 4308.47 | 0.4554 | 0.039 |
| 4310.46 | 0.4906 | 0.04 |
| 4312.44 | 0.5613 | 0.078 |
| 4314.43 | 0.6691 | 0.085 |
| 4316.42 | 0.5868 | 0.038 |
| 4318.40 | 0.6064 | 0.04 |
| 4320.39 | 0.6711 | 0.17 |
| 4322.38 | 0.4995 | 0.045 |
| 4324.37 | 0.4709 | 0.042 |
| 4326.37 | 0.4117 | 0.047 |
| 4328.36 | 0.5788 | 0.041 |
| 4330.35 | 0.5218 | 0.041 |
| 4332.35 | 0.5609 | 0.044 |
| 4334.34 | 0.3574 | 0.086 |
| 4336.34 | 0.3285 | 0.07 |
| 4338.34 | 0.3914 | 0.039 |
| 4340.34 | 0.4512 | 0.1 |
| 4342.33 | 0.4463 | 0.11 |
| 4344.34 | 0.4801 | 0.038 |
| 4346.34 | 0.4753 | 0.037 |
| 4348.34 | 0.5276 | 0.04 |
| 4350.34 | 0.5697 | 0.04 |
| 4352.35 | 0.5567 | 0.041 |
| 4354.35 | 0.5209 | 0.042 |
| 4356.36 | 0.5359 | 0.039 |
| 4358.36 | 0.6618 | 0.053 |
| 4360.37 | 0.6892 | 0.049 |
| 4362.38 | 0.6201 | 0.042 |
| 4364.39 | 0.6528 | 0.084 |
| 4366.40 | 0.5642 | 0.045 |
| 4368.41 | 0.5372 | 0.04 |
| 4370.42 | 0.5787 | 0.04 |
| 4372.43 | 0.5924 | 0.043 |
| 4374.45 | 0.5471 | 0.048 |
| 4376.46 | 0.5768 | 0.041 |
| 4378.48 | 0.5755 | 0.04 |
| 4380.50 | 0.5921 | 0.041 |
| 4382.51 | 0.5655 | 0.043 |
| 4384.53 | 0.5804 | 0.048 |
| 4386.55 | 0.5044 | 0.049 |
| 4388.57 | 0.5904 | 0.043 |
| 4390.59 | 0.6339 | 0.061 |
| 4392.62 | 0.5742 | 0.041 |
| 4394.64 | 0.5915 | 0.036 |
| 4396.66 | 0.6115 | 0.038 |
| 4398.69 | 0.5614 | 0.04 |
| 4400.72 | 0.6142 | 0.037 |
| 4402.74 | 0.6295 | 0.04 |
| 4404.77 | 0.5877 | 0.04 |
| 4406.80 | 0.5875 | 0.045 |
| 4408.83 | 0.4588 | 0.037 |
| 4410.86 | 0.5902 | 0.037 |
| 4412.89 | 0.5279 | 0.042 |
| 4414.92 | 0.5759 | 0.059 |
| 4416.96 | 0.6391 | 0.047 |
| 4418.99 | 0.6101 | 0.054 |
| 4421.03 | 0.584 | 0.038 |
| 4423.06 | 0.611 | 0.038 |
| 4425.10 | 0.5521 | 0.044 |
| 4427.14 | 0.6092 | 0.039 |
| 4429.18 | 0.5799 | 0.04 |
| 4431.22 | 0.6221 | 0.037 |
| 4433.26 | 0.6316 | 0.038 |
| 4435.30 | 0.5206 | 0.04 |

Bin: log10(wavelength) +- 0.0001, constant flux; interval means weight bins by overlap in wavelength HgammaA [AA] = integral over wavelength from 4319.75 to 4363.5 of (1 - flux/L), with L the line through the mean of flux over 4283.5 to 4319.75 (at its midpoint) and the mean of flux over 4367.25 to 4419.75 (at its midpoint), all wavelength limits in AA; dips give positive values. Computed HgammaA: 2.4 AA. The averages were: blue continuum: 0.516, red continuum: 0.578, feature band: 0.514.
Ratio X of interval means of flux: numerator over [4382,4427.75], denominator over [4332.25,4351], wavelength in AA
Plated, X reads 1.29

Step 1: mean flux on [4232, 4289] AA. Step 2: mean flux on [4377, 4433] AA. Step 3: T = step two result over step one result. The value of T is 1.00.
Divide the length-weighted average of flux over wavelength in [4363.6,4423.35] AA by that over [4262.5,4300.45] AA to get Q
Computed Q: 1.08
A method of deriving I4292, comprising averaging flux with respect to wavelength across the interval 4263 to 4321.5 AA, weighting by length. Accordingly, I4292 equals 0.539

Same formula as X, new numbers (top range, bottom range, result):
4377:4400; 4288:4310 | 1.21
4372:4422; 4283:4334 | 1.12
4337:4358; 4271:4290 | 0.90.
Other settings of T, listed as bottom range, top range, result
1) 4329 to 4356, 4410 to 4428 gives 1.23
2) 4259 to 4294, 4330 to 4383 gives 0.95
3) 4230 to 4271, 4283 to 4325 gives 0.88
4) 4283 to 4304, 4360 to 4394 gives 1.18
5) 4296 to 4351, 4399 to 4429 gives 1.17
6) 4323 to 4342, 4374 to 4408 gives 1.29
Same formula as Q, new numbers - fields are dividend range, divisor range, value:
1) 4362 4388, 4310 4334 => 1.05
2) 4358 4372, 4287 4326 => 1.18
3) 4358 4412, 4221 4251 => 1.07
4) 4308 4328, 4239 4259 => 0.92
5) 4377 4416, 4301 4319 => 1.09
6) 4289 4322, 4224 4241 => 0.94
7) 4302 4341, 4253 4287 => 0.84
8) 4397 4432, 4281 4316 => 1.14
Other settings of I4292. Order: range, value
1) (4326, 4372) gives 0.525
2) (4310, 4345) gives 0.505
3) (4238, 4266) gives 0.608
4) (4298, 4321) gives 0.534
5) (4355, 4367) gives 0.62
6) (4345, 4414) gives 0.576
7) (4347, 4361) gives 0.575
